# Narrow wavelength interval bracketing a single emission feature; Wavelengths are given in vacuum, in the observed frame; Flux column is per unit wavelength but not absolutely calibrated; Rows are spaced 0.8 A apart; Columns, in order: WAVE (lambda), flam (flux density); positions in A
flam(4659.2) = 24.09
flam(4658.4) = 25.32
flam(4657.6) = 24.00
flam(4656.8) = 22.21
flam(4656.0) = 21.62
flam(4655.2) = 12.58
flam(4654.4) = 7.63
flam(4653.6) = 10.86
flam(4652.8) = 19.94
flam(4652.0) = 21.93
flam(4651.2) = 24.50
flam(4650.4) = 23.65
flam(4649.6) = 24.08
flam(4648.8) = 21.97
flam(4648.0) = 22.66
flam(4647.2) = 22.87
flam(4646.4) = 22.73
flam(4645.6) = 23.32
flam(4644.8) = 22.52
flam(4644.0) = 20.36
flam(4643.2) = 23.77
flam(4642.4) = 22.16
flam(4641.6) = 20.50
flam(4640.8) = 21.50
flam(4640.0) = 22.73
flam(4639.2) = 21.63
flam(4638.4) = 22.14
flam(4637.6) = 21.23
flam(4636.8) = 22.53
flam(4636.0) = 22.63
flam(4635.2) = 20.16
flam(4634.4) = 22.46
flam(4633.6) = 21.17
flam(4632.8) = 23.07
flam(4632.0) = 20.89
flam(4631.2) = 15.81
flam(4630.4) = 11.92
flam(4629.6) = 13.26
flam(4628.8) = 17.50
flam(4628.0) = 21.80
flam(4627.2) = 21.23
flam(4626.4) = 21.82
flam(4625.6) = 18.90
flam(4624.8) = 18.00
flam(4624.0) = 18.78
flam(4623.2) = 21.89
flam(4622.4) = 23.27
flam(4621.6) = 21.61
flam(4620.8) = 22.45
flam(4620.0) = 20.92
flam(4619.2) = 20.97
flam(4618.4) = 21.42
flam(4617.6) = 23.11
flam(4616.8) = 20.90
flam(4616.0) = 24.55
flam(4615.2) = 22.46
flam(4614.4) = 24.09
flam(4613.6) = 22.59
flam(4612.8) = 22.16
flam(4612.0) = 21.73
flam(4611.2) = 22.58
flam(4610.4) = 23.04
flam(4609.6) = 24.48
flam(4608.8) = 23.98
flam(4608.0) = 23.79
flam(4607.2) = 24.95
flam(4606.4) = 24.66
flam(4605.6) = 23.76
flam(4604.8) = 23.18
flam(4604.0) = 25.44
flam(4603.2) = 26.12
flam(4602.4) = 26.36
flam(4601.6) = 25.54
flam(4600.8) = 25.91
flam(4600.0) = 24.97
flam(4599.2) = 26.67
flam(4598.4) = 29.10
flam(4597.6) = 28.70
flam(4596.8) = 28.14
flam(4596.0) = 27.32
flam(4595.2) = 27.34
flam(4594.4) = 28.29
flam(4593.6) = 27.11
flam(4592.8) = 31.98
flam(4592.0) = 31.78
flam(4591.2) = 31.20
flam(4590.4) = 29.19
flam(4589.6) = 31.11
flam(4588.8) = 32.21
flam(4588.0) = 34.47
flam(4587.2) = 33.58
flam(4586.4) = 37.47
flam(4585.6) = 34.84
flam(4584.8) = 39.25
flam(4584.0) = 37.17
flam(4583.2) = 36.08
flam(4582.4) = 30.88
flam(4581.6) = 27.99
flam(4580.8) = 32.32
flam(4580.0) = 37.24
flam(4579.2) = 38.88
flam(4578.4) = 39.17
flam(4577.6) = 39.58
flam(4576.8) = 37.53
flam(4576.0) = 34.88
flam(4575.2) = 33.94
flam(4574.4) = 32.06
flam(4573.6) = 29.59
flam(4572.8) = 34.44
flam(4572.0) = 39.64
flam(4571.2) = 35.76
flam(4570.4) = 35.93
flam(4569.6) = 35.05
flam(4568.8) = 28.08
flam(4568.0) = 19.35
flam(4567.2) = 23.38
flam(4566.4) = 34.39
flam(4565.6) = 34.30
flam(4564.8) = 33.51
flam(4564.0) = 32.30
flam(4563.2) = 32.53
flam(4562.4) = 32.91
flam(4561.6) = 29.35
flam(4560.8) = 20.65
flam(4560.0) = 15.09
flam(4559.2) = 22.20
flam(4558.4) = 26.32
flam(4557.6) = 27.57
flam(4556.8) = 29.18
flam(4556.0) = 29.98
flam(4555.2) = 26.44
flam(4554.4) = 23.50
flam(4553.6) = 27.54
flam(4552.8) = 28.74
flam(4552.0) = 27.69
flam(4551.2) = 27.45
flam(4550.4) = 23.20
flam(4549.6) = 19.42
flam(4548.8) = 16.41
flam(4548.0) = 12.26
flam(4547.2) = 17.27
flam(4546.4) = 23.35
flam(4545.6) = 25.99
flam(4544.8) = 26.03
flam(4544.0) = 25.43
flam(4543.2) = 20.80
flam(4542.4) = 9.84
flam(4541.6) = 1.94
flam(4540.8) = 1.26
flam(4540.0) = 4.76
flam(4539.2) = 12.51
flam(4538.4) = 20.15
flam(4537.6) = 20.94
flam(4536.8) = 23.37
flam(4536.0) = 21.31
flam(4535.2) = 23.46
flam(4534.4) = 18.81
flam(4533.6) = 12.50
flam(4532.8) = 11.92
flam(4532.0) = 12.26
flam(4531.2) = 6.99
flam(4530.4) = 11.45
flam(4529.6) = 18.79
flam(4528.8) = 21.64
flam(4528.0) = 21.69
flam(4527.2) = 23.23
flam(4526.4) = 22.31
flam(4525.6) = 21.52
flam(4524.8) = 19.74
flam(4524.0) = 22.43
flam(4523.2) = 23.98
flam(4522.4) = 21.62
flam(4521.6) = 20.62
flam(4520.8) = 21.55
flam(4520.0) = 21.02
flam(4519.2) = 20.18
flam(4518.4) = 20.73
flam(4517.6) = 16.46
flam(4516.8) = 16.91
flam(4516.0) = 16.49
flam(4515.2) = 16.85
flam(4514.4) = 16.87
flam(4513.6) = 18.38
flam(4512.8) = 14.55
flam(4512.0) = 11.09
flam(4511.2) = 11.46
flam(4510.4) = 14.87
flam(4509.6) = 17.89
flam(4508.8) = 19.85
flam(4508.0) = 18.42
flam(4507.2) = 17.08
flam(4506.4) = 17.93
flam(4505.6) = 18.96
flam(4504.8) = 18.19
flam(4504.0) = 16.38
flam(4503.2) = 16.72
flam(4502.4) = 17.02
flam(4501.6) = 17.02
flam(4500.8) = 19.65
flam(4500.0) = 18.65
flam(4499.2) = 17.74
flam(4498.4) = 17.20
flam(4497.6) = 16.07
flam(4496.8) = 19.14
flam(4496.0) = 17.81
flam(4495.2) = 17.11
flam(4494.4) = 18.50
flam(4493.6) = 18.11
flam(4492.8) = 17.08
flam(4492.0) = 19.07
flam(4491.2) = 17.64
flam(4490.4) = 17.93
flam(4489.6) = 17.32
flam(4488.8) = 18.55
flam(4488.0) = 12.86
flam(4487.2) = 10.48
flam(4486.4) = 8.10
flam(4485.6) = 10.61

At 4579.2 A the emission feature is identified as Lyman alpha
